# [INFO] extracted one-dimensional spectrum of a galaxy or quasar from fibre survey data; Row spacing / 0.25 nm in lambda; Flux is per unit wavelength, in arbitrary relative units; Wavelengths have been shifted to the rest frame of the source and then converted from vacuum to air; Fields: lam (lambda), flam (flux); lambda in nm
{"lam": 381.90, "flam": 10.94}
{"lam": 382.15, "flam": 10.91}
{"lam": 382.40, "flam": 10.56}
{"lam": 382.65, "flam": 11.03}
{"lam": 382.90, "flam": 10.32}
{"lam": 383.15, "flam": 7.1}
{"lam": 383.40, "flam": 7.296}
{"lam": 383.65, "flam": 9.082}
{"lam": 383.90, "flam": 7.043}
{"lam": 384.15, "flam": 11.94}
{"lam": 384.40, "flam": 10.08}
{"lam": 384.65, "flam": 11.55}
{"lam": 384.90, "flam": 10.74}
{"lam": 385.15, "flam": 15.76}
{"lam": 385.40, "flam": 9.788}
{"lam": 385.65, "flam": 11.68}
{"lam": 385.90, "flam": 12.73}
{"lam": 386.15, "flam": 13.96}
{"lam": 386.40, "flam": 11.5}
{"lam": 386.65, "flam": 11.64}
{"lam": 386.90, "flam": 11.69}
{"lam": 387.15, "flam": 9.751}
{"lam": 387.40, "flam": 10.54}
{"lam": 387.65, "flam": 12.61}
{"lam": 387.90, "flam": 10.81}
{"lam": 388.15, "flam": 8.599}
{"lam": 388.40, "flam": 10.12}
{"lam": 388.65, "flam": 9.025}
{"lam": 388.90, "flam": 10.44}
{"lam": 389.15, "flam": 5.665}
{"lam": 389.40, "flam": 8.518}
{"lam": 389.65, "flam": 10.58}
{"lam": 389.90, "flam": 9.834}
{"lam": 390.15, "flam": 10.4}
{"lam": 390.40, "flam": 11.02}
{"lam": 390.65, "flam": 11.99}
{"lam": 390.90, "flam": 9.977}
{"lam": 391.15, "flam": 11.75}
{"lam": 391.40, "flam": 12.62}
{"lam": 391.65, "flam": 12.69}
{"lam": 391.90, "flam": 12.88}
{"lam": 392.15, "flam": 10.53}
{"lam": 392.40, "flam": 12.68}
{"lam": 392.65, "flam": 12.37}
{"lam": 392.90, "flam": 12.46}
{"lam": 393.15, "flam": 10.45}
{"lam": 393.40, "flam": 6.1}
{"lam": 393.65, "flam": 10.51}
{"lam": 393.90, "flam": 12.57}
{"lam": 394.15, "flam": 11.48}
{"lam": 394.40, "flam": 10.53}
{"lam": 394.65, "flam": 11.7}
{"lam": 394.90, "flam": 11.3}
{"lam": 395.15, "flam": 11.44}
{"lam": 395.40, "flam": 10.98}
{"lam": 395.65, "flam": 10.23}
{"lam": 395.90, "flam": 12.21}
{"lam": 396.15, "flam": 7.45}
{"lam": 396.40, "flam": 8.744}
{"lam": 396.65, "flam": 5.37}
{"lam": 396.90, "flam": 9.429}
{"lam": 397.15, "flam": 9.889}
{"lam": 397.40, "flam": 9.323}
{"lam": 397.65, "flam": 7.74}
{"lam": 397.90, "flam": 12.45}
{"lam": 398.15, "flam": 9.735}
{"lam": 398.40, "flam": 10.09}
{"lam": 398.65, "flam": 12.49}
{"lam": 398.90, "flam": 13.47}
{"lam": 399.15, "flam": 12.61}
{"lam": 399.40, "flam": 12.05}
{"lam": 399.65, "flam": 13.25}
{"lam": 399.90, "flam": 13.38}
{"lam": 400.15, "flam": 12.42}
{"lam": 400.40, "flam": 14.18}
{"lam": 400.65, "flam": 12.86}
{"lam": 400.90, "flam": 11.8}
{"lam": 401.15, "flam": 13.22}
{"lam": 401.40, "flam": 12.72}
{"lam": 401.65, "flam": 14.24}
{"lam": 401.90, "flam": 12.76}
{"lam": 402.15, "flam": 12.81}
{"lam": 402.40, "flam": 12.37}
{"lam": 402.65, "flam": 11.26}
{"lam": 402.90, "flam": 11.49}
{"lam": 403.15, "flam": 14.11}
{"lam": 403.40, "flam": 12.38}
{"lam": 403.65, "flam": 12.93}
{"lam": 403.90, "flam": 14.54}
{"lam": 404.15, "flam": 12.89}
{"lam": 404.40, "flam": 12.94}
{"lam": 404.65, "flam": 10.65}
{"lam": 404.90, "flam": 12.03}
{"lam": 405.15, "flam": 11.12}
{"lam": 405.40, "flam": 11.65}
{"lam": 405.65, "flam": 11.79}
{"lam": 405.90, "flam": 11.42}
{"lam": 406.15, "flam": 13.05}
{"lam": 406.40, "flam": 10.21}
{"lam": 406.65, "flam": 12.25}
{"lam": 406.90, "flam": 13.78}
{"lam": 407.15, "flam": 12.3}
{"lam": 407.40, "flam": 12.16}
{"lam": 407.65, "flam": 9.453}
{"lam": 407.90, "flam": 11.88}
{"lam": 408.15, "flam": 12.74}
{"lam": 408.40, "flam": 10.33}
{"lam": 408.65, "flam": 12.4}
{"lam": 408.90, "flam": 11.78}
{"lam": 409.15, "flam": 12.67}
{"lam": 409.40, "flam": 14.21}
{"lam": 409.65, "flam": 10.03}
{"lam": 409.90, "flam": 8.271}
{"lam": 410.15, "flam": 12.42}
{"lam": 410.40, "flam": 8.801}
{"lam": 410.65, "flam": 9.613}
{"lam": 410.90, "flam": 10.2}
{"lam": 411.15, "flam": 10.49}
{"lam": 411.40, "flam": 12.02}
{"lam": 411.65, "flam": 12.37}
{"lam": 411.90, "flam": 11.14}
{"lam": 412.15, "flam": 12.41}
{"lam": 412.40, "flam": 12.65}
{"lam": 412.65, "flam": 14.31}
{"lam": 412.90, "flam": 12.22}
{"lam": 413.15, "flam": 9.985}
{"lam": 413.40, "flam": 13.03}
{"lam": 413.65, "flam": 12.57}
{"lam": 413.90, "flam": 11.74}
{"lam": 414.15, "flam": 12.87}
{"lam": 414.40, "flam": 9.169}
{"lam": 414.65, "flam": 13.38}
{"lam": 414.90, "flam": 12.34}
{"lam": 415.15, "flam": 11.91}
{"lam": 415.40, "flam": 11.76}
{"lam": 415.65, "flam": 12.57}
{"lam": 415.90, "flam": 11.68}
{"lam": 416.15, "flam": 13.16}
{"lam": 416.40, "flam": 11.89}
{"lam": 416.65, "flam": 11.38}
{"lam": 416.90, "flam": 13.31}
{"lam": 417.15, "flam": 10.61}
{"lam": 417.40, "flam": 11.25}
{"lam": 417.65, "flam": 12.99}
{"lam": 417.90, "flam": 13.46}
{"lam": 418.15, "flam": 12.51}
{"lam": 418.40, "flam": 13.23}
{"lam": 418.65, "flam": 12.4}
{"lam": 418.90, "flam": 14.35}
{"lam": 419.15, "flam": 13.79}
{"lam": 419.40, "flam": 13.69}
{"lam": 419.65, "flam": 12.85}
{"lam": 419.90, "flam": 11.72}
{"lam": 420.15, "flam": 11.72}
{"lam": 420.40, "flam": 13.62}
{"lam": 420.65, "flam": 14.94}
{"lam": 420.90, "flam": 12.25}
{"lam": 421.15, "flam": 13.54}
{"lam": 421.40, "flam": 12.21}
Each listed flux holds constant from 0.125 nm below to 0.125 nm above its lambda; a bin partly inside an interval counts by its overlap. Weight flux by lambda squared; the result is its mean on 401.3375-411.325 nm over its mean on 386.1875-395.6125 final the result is 1.2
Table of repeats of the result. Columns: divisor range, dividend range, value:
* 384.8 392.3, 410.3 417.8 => 1.22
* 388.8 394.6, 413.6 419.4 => 1.30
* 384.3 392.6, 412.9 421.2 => 1.30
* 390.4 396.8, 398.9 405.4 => 1.22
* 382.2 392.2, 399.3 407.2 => 1.28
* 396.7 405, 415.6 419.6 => 1.14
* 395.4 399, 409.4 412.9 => 1.22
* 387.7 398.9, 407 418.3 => 1.24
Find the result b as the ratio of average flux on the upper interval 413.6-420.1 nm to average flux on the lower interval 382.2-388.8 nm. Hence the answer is 1.16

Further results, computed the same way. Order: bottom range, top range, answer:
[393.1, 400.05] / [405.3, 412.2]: 1.08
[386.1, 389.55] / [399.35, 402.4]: 1.26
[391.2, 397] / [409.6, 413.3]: 1.04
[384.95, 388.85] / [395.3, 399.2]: 0.89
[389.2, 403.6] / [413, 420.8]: 1.10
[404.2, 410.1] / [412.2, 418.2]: 1.04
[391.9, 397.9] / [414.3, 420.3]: 1.20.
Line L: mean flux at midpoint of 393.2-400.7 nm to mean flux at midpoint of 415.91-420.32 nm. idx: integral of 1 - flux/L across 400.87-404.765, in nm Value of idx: -0.480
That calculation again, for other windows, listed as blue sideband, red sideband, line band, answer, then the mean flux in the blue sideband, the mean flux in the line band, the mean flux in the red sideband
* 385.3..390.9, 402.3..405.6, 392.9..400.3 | 0.52 nm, 10.6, 10.7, 12.3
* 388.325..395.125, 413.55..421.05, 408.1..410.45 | 0.11 nm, 10.8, 11.4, 12.5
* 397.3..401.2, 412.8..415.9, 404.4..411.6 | 0.29 nm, 11.9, 11.5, 11.9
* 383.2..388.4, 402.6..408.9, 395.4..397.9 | 0.50 nm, 10.9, 9.21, 12.1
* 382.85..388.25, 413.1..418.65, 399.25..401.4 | -0.27 nm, 10.8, 12.9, 12.2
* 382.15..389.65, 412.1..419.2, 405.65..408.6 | 0.00 nm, 10.4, 11.8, 12.4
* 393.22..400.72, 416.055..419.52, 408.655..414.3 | 0.24 nm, 10.8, 11.6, 12.7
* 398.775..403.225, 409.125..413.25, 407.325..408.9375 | 0.04 nm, 12.8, 11.5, 11.4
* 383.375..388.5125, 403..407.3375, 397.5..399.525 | 0.10 nm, 11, 11.3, 12.3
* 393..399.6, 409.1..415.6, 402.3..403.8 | -0.21 nm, 10.4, 12.5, 11.6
